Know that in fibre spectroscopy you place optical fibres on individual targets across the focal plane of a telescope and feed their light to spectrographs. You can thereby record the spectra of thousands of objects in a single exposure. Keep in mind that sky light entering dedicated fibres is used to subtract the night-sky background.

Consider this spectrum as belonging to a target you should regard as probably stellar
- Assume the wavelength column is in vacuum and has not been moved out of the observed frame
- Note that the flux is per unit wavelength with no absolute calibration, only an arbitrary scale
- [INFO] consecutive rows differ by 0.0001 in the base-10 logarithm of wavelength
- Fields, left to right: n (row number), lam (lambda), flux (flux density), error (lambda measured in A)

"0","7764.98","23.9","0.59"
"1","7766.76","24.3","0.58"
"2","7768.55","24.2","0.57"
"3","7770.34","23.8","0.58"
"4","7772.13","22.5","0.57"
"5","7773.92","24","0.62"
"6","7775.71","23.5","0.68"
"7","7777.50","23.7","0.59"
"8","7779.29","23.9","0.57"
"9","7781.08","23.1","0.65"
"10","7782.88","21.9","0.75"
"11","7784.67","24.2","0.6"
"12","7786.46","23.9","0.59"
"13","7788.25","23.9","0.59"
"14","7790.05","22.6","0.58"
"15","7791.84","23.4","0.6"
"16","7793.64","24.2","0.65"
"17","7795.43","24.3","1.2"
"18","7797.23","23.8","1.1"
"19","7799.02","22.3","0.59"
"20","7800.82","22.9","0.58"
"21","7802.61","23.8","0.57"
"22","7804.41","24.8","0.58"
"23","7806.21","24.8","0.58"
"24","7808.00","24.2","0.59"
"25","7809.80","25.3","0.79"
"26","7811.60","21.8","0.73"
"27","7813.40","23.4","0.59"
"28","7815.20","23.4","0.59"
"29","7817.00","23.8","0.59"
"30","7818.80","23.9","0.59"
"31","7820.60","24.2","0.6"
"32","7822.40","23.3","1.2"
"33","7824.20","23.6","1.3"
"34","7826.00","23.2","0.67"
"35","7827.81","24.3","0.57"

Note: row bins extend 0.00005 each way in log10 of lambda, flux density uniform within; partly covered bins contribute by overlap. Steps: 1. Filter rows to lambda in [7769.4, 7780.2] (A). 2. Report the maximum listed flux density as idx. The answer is 24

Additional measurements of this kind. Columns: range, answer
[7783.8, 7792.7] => 24.2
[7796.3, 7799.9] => 23.8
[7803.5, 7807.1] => 24.8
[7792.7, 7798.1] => 24.3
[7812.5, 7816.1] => 23.4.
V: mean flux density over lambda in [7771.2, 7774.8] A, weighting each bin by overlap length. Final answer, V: 23.2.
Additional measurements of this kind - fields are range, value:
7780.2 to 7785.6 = 23.1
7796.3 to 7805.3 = 23.5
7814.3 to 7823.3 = 23.7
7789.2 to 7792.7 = 23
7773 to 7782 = 23.6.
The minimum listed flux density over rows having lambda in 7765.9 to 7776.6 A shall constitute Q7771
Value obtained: 22.5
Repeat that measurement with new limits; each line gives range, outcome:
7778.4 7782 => 23.1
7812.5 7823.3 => 23.3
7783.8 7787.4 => 23.9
